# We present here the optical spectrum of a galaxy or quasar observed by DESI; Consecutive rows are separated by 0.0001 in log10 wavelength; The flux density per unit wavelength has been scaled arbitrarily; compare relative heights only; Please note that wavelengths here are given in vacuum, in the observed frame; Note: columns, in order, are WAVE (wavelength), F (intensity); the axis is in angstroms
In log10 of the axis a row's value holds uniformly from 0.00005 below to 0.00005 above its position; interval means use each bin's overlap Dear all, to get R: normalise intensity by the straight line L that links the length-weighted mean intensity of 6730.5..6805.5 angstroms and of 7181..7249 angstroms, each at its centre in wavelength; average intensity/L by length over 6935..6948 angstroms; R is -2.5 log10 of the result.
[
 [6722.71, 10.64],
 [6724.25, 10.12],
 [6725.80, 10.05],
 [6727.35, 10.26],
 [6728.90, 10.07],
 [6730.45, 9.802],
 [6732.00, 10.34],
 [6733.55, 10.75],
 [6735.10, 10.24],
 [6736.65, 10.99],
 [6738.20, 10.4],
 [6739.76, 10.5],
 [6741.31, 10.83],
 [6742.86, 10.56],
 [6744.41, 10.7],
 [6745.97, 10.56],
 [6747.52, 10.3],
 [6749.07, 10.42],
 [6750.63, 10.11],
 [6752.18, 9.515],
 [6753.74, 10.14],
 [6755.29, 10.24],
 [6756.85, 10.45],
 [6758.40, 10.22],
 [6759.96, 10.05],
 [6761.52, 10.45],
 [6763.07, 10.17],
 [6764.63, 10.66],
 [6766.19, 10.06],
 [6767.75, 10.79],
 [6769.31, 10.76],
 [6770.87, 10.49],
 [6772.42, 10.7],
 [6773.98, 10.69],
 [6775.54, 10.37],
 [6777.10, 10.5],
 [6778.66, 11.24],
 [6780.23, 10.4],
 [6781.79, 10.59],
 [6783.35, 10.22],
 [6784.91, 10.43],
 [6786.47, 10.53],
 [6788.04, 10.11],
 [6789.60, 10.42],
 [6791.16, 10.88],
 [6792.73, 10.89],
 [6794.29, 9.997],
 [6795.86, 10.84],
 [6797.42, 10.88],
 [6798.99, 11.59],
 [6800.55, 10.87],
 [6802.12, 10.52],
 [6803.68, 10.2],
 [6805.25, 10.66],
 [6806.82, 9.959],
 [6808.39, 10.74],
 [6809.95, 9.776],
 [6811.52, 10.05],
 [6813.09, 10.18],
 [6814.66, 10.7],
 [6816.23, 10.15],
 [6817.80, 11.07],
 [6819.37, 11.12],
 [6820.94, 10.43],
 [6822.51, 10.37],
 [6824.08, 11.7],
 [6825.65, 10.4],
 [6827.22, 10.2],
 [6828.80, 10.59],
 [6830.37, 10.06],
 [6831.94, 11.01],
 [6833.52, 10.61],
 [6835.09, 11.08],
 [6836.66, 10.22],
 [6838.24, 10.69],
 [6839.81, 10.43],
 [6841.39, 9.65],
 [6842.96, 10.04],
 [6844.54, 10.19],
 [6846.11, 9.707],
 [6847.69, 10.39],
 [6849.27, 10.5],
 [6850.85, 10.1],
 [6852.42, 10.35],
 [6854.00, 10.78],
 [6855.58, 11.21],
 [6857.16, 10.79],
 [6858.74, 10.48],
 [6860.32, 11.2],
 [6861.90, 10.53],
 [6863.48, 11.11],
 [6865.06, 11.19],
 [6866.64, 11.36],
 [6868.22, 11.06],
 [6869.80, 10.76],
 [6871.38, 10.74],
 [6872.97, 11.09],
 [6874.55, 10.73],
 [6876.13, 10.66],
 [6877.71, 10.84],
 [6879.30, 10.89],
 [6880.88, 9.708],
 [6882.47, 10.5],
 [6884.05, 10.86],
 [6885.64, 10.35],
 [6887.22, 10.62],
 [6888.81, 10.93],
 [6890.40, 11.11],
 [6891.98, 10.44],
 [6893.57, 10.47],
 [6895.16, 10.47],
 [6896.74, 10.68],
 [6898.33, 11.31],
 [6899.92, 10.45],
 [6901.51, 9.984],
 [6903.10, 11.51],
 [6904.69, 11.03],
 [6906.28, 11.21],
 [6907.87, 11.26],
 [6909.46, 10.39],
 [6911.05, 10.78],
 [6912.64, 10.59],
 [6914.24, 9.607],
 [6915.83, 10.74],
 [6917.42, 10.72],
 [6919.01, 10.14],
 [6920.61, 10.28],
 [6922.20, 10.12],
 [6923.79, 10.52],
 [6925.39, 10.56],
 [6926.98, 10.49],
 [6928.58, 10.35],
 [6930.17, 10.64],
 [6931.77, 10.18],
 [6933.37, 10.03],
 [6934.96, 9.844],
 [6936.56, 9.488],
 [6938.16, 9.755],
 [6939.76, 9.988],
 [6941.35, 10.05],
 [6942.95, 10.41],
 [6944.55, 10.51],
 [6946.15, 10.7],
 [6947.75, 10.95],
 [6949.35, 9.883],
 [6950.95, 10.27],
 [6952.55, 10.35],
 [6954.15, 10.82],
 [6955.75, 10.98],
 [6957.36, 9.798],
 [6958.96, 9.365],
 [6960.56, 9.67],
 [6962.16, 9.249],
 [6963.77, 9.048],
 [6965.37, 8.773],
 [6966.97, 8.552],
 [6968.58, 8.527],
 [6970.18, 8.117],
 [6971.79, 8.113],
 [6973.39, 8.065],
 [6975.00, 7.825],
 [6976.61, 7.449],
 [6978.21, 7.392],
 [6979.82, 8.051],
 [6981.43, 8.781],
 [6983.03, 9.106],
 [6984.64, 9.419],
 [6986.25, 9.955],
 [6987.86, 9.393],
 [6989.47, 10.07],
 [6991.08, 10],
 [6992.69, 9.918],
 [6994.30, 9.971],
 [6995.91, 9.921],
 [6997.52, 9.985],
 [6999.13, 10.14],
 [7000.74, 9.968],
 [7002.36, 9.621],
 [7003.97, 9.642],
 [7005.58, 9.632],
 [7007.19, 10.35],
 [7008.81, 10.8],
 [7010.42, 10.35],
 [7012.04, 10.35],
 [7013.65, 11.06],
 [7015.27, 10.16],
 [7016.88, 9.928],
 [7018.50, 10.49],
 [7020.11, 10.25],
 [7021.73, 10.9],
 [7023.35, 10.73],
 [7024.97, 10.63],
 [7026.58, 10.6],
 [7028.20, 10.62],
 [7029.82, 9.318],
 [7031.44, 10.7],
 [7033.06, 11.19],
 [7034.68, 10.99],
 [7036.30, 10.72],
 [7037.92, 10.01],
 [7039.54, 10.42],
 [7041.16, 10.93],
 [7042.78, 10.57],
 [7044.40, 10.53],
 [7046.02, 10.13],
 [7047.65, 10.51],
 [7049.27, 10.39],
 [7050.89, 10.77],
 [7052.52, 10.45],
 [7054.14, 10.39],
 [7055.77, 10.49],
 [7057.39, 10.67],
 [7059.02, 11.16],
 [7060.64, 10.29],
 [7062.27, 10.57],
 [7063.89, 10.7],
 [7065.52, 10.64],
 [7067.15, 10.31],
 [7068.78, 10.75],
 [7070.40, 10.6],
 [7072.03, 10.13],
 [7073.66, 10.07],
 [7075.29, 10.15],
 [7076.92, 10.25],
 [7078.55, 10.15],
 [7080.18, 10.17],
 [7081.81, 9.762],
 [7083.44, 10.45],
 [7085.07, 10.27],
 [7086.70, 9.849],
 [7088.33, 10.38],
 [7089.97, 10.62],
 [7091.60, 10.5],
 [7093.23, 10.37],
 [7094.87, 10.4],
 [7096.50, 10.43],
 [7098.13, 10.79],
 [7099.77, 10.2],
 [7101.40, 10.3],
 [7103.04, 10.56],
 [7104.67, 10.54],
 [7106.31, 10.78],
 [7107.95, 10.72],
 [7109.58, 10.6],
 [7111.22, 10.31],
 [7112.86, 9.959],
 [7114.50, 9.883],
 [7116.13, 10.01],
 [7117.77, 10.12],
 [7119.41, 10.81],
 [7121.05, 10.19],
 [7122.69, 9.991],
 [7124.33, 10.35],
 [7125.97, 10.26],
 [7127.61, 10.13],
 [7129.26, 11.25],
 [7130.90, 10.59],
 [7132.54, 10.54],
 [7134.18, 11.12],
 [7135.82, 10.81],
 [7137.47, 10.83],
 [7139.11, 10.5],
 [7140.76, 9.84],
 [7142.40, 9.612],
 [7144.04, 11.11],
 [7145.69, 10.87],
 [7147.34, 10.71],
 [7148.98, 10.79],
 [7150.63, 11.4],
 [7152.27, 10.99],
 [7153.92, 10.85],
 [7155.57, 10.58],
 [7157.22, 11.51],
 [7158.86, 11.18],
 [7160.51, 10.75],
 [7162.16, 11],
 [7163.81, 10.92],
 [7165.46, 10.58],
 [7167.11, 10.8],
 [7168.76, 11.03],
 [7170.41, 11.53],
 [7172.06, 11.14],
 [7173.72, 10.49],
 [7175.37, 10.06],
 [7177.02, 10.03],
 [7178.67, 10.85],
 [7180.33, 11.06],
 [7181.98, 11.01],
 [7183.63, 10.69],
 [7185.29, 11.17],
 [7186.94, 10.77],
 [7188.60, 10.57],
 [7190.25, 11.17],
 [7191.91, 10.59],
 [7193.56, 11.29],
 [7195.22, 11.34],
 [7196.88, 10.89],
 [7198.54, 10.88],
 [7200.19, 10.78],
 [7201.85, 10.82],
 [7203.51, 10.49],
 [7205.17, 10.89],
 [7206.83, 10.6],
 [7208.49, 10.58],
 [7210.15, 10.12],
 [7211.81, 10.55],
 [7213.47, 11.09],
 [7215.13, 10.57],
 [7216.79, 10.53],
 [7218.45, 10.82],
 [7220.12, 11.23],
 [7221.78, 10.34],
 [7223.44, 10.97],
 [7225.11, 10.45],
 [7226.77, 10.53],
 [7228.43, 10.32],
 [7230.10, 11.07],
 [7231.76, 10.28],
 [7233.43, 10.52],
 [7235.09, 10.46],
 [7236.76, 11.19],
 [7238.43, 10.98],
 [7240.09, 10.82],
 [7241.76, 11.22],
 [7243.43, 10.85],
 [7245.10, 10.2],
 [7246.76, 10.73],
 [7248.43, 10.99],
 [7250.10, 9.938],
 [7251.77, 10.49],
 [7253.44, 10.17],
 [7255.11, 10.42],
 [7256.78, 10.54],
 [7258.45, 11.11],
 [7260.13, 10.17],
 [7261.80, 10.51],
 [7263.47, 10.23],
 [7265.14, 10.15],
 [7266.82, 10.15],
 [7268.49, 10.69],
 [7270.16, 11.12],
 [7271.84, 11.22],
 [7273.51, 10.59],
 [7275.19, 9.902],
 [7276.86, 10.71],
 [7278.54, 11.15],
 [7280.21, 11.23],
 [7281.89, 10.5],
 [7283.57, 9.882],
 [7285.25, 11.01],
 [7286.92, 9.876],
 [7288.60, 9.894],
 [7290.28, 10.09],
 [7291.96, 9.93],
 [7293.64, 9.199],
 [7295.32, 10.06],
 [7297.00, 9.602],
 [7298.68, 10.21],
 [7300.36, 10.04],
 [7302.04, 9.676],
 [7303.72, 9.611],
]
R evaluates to 0.04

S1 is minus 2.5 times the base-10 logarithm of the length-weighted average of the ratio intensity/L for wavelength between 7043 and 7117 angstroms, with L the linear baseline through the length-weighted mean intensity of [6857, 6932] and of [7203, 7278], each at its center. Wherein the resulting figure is 0.03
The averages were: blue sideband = 10.7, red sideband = 10.6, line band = 10.4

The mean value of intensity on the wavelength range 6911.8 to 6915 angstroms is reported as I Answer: 10.1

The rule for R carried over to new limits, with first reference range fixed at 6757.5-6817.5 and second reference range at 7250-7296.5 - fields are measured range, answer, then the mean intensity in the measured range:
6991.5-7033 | 0.02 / 10.3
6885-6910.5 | -0.03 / 10.8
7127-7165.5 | -0.04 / 10.8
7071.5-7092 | 0.02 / 10.2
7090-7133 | 0.00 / 10.4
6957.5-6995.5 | 0.17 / 8.93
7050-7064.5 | -0.02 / 10.6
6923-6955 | 0.02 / 10.3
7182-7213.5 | -0.04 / 10.8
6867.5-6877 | -0.04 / 10.8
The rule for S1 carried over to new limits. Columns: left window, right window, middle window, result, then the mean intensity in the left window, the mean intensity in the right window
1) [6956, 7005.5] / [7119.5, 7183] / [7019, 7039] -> -0.10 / 9.16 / 10.7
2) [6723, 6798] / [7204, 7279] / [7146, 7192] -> -0.03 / 10.4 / 10.6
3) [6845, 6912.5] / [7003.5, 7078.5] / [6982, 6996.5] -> 0.09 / 10.7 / 10.5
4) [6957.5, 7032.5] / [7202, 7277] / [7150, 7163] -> -0.08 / 9.6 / 10.6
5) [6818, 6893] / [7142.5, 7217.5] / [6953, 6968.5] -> 0.12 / 10.6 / 10.8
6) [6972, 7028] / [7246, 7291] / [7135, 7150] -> -0.05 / 9.73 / 10.5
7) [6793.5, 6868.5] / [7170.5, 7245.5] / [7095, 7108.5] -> 0.02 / 10.6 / 10.7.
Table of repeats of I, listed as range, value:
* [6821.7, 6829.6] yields 10.6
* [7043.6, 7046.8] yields 10.3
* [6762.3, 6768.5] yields 10.4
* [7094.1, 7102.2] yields 10.4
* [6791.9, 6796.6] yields 10.6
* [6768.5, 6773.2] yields 10.7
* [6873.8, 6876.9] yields 10.7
